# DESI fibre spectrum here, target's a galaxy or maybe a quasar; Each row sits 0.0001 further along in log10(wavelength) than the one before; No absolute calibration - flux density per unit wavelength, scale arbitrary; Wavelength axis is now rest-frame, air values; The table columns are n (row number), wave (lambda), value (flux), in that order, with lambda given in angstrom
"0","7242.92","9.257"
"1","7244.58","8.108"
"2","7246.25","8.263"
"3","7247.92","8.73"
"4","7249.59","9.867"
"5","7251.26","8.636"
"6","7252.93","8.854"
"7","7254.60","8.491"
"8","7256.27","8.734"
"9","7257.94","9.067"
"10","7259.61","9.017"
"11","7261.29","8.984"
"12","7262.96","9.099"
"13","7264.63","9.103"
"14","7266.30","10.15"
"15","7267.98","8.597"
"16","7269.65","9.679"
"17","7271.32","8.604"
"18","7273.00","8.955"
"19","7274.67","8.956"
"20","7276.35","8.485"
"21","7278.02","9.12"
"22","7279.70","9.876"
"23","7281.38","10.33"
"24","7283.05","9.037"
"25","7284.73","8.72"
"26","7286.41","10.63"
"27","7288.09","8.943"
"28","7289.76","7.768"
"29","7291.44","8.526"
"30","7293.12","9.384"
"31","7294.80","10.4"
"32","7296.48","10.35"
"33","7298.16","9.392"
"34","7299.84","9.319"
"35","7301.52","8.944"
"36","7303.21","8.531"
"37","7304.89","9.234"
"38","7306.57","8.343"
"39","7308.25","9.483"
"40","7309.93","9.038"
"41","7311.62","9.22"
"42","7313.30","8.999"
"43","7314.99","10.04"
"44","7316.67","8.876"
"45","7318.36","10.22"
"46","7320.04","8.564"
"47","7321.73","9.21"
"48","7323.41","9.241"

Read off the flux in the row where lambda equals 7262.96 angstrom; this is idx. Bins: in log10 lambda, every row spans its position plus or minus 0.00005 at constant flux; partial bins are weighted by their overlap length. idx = 9.099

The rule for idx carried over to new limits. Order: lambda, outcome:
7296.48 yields 10.35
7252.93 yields 8.854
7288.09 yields 8.943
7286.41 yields 10.63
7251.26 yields 8.636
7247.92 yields 8.73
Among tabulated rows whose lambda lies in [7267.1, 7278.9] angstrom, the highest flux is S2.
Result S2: 9.679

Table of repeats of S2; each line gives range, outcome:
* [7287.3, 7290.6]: 8.943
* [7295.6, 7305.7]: 10.35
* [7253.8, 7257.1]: 8.734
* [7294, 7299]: 10.4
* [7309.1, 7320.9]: 10.22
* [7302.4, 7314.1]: 9.483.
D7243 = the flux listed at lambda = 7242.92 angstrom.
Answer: 9.257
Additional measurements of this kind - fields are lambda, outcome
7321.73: 9.21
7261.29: 8.984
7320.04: 8.564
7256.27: 8.734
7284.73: 8.72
